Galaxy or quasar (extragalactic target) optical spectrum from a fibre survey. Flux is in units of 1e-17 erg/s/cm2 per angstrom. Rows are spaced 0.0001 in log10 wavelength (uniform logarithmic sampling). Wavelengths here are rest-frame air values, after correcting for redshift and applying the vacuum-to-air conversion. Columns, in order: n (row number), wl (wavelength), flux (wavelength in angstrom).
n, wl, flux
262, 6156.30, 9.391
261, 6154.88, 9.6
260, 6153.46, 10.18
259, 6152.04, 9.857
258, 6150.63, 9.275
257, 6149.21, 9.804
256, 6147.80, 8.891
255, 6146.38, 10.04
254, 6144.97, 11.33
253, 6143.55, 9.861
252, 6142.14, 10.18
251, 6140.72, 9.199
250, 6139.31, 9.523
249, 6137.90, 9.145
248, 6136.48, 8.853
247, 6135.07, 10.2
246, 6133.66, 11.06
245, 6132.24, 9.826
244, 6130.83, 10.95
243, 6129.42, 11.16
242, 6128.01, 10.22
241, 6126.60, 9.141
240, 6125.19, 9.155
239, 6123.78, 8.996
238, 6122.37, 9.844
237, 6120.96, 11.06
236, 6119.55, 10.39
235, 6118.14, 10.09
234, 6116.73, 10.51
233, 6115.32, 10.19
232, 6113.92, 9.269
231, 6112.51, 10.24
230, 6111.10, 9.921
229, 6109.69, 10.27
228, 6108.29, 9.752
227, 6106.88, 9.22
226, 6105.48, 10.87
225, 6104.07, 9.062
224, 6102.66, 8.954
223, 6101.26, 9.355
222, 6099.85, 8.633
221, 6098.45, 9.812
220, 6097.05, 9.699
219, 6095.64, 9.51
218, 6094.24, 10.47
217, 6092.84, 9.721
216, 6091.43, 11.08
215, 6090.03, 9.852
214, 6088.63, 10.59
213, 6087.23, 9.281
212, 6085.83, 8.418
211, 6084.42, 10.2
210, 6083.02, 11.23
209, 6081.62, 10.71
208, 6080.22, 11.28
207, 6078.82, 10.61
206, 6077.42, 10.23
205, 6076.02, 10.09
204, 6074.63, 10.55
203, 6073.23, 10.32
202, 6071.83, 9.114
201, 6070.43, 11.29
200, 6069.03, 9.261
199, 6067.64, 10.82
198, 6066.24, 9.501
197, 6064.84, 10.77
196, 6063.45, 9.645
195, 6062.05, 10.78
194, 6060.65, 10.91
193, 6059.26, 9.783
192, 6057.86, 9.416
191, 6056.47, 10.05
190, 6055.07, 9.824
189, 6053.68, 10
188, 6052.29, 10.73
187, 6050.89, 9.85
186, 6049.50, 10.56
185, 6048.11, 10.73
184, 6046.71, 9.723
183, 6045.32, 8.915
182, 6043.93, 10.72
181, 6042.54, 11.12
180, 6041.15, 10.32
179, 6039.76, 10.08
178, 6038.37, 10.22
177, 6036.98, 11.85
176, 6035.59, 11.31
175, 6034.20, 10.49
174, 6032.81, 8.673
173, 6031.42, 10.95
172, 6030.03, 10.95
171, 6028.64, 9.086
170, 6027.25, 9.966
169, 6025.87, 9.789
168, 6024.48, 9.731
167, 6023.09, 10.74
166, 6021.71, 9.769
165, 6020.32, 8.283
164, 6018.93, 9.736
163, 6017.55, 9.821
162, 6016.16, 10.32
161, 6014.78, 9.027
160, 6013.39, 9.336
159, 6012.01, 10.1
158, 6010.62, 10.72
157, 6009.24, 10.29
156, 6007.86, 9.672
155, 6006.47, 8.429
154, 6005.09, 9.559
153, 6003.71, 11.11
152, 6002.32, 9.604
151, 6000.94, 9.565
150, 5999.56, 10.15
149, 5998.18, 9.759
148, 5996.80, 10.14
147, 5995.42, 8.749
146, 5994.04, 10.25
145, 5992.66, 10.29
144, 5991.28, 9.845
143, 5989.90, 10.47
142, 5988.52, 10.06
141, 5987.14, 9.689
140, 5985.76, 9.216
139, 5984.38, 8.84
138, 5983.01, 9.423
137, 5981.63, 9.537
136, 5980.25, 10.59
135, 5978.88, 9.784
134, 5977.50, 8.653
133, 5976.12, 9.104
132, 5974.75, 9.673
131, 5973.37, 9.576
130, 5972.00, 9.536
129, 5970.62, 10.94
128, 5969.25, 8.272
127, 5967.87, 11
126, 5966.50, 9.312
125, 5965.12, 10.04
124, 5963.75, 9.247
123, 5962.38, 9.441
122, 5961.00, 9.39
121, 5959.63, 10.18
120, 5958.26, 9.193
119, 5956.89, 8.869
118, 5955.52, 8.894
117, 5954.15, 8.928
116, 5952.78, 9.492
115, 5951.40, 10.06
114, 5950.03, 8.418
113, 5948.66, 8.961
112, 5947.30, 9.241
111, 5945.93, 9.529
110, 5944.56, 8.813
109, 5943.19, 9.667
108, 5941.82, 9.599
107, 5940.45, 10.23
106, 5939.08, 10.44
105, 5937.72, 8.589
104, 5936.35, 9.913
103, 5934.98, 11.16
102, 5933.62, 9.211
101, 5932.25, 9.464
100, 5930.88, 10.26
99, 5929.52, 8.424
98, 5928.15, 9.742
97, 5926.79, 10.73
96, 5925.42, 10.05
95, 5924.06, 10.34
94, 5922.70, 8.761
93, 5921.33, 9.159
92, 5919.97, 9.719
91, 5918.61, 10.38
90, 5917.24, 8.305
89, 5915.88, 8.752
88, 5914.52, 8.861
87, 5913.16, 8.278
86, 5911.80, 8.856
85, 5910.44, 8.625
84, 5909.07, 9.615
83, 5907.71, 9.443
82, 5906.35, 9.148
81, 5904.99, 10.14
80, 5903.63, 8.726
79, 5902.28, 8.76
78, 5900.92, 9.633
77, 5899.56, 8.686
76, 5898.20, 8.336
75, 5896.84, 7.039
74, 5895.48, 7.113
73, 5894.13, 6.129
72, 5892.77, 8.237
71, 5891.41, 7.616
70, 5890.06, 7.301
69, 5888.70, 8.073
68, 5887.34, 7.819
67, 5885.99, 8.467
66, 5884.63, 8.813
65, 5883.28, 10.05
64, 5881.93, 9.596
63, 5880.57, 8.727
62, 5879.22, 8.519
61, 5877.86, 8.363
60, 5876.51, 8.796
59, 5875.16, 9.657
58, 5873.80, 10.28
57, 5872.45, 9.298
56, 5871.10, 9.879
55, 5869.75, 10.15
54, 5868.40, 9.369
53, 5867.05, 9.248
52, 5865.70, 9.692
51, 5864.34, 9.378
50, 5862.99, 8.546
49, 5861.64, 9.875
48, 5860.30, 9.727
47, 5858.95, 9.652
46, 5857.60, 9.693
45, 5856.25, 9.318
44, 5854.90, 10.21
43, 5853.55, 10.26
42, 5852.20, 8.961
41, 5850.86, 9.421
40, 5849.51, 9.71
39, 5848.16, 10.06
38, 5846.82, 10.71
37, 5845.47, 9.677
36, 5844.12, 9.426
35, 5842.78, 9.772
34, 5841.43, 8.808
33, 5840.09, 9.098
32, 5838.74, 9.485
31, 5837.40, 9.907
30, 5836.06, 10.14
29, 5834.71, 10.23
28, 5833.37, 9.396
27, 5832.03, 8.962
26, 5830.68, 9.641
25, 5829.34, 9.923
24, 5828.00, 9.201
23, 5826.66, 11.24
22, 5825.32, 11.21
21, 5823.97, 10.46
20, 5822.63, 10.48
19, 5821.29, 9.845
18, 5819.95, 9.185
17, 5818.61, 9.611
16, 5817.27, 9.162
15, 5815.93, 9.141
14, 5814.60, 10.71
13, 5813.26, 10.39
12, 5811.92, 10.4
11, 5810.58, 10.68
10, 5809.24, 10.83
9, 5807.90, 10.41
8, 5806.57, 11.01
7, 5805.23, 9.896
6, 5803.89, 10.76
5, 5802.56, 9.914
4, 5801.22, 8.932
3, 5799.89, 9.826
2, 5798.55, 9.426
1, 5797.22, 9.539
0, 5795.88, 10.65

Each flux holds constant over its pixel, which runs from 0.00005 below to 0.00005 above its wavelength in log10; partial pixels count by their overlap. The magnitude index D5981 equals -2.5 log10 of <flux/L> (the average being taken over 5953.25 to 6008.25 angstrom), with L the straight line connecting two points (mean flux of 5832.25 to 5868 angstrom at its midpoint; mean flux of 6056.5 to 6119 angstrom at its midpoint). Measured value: 0.025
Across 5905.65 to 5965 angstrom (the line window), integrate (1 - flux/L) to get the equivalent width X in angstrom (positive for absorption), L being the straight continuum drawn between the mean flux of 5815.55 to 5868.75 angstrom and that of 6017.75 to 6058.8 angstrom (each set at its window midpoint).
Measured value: 2.9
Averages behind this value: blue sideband 9.7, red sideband 10.1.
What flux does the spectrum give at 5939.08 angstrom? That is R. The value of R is 10.44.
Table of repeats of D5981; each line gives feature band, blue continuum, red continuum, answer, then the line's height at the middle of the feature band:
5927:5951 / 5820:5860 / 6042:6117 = 0.04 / 9.91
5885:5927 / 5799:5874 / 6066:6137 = 0.14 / 9.89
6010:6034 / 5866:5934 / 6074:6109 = -0.02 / 9.61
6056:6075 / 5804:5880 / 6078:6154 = -0.03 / 9.91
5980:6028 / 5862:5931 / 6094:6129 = -0.05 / 9.38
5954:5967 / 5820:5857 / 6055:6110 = 0.06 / 9.92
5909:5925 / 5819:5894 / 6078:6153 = 0.05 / 9.54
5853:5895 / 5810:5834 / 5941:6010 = 0.09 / 9.84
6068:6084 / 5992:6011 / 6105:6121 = -0.04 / 10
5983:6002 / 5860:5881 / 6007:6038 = 0.01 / 9.89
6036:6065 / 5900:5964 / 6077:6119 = -0.05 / 9.8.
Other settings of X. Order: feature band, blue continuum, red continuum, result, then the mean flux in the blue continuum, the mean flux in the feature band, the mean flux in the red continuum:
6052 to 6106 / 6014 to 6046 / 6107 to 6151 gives -0.2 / 10.1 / 10.1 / 9.94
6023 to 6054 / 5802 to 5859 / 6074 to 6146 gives -0.9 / 9.93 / 10.3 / 10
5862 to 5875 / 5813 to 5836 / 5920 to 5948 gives 0.4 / 9.93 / 9.55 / 9.67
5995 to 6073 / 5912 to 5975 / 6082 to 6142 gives -2.7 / 9.49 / 10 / 9.89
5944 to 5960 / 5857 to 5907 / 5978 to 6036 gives 0.4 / 8.88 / 9.2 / 9.84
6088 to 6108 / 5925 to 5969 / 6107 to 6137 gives 0.4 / 9.56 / 9.77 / 10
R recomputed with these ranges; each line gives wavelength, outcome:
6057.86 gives 9.416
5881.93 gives 9.596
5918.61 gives 10.38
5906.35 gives 9.148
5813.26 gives 10.39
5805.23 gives 9.896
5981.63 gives 9.537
